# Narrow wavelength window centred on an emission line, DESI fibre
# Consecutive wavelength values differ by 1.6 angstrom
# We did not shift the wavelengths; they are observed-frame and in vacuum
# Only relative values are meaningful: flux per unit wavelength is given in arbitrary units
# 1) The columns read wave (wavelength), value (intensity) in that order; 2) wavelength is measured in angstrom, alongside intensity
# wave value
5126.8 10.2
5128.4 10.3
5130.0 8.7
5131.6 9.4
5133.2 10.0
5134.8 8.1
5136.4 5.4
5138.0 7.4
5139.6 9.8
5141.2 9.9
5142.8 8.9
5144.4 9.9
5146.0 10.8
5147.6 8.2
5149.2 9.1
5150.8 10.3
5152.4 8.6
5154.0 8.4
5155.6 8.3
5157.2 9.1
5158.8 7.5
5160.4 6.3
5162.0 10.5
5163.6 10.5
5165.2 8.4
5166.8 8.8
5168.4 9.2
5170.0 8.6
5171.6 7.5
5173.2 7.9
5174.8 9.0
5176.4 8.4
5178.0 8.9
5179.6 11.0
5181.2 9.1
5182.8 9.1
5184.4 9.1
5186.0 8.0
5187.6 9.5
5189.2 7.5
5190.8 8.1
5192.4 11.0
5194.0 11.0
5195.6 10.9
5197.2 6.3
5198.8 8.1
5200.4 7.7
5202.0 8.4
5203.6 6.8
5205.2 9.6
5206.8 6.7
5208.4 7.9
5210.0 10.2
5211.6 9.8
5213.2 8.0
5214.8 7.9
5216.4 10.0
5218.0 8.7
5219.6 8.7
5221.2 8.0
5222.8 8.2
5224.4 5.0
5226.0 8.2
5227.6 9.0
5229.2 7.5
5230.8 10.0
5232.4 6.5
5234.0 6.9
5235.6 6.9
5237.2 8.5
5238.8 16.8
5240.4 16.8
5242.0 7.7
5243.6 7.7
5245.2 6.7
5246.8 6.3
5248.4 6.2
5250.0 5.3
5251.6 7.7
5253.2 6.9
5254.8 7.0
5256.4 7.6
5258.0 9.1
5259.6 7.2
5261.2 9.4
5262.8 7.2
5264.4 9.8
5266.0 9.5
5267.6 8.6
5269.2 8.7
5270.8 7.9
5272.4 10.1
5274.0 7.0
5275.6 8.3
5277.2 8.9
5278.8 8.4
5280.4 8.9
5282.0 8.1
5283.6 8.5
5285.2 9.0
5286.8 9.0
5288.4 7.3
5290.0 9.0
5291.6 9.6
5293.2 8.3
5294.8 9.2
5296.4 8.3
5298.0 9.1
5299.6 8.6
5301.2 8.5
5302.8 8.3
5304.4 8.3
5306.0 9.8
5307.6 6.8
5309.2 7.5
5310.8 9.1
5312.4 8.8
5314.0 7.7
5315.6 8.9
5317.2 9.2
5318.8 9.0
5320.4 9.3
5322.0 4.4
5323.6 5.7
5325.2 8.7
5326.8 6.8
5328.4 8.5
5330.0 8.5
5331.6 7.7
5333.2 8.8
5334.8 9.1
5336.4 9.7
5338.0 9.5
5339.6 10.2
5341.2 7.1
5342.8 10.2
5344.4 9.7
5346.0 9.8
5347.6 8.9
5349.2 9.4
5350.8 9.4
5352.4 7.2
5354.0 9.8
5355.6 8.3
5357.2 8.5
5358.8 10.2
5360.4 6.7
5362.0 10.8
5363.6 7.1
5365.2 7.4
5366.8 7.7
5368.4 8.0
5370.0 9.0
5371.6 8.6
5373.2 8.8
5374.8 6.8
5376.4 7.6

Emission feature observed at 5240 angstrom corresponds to Hbeta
